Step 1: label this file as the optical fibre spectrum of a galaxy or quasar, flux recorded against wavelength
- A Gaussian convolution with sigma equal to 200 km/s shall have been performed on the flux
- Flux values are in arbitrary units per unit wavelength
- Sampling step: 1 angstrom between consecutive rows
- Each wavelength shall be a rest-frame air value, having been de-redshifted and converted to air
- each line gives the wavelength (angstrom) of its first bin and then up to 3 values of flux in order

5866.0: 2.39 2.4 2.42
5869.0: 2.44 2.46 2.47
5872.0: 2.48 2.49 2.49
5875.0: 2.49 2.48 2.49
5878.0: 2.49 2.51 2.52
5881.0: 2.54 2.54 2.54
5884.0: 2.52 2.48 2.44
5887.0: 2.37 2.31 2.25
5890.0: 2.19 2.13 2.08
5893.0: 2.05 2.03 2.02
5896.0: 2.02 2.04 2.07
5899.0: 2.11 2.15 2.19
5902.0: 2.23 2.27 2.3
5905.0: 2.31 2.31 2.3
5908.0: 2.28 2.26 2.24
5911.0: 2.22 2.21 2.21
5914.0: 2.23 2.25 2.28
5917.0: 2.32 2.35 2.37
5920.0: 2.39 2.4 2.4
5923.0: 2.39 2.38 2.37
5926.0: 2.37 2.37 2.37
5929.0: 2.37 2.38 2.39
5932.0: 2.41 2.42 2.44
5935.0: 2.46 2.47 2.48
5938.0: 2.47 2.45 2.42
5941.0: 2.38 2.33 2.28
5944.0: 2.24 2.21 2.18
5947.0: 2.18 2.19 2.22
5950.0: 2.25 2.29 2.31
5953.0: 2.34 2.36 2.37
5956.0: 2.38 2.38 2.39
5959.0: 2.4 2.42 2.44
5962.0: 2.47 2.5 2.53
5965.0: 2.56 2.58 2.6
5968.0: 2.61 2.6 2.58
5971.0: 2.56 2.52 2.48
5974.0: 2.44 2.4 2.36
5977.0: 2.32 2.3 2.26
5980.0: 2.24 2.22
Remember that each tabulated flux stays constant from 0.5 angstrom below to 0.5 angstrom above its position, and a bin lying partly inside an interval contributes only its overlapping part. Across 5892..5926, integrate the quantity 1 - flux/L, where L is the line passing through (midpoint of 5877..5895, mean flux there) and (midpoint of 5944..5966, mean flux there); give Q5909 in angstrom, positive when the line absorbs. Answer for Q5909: 1.6 angstrom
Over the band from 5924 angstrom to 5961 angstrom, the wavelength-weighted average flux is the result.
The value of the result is 2.36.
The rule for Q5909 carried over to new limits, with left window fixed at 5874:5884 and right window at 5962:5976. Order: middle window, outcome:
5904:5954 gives 3.8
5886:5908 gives 2.9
